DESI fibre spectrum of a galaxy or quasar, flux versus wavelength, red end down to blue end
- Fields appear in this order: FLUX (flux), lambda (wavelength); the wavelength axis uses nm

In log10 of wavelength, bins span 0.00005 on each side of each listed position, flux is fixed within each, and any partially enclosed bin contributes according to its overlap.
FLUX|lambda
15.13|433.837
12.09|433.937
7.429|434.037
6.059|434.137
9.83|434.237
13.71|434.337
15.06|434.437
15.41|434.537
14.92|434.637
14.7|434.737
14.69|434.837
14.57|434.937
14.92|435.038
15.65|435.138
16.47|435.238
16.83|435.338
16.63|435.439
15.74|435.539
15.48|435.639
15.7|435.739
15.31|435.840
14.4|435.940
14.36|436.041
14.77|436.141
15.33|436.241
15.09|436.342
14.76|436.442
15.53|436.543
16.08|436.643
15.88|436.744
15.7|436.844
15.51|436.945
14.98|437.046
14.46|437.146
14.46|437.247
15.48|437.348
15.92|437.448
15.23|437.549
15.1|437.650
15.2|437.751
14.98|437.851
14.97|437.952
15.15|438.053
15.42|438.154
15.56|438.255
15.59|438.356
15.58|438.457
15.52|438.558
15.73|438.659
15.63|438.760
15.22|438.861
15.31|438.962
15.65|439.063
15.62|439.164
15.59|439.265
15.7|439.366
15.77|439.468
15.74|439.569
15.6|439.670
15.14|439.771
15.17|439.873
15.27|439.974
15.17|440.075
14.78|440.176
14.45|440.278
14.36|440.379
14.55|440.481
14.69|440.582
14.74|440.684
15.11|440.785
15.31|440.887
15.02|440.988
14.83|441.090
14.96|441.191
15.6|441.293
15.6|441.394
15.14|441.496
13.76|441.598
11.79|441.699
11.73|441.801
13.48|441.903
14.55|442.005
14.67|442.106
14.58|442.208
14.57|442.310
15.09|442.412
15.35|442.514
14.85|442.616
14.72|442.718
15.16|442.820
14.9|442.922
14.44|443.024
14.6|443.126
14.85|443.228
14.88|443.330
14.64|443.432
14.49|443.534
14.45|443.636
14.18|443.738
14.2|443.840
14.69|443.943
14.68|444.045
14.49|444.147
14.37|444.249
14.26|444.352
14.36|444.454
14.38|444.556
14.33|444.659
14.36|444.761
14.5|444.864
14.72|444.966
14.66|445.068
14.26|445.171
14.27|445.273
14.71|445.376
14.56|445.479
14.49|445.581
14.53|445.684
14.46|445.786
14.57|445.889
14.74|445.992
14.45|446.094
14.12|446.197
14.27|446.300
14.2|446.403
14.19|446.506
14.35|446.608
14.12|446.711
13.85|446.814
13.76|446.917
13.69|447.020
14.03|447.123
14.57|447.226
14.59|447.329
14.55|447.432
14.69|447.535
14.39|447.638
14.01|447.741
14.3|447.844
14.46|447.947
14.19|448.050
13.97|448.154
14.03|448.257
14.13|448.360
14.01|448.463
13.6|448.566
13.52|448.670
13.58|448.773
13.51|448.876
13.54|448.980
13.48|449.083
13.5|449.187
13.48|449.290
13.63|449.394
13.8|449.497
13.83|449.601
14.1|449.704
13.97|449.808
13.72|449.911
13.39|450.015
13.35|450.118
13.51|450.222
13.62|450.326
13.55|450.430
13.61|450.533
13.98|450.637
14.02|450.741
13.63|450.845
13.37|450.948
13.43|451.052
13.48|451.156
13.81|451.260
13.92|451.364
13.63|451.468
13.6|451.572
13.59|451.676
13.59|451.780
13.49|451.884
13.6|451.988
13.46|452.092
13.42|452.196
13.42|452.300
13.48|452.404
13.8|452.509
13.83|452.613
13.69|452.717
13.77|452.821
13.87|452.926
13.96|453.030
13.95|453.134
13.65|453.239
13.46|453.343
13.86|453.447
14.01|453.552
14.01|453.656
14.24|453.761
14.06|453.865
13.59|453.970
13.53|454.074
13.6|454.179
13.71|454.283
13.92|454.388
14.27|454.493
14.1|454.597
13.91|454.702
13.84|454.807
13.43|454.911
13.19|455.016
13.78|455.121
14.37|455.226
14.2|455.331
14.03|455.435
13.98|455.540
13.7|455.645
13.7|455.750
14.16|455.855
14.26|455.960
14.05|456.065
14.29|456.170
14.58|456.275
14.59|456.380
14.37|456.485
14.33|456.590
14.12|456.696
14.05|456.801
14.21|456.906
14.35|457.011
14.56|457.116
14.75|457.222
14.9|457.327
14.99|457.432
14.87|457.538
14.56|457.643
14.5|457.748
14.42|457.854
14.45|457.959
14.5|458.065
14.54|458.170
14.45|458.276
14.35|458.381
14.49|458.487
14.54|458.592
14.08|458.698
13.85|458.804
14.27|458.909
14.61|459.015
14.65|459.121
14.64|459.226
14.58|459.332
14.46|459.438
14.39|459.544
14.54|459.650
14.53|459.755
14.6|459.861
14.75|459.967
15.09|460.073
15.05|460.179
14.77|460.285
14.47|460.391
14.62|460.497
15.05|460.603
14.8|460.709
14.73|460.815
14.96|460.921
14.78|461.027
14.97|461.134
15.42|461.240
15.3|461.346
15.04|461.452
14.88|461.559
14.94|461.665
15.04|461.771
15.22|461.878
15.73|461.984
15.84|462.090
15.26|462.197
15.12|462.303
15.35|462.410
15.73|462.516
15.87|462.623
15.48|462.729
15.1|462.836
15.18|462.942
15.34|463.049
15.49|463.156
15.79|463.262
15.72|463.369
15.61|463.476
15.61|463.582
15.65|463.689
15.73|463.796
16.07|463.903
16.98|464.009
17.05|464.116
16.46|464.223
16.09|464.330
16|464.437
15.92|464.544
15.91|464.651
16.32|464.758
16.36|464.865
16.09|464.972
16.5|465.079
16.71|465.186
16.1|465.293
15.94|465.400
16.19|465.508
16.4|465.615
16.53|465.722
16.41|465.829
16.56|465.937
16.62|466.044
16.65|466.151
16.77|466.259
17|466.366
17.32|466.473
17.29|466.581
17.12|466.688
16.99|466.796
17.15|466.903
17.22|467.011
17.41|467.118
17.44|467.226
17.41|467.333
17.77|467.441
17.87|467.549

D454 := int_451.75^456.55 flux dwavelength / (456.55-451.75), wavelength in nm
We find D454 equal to 13.9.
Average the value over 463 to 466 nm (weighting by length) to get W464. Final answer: 16.1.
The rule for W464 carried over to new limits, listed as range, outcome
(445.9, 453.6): 13.8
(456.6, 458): 14.5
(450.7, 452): 13.6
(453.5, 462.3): 14.5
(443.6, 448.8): 14.3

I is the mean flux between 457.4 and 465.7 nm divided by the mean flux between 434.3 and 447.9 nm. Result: 1.0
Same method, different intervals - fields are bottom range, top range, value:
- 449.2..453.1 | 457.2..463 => 1.09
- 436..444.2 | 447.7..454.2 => 0.92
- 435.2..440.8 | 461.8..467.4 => 1.06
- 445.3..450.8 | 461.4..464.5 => 1.11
